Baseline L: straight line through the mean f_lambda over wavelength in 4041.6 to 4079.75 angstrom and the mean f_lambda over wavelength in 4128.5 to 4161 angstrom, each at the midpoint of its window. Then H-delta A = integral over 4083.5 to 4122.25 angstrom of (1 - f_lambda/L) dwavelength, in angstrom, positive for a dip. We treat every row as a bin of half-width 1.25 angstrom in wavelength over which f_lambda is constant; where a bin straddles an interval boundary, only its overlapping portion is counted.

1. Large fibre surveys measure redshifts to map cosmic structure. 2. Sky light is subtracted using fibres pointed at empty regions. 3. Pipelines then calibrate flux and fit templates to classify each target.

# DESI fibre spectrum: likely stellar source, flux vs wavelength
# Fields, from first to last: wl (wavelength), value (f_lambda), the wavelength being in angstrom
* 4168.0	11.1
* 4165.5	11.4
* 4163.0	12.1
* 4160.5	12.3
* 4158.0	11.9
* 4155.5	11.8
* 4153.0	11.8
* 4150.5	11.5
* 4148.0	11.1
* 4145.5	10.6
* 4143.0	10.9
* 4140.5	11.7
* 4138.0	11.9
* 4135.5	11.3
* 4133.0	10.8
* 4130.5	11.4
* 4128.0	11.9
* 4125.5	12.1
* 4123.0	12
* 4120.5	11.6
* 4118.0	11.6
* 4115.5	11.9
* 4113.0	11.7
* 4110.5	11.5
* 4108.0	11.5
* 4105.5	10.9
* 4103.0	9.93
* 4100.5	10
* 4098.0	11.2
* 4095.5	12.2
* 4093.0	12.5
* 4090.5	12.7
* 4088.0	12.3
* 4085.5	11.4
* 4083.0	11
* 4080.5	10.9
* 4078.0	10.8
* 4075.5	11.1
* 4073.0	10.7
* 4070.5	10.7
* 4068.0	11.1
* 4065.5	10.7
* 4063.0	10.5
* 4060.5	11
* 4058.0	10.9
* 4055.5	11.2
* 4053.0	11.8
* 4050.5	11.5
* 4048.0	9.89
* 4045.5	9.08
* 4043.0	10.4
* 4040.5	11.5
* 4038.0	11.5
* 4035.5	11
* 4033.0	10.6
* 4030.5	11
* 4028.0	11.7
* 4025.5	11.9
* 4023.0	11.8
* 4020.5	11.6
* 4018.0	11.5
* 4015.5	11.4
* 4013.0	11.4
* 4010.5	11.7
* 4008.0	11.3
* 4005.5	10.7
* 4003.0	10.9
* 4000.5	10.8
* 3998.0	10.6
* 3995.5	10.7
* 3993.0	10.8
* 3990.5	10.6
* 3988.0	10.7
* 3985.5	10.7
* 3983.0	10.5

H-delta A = -1.5 angstrom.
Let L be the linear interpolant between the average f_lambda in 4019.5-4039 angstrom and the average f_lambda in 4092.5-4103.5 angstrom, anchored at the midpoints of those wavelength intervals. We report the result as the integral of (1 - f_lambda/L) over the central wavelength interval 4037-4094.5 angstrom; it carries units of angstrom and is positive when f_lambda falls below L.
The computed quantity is 0.8 angstrom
